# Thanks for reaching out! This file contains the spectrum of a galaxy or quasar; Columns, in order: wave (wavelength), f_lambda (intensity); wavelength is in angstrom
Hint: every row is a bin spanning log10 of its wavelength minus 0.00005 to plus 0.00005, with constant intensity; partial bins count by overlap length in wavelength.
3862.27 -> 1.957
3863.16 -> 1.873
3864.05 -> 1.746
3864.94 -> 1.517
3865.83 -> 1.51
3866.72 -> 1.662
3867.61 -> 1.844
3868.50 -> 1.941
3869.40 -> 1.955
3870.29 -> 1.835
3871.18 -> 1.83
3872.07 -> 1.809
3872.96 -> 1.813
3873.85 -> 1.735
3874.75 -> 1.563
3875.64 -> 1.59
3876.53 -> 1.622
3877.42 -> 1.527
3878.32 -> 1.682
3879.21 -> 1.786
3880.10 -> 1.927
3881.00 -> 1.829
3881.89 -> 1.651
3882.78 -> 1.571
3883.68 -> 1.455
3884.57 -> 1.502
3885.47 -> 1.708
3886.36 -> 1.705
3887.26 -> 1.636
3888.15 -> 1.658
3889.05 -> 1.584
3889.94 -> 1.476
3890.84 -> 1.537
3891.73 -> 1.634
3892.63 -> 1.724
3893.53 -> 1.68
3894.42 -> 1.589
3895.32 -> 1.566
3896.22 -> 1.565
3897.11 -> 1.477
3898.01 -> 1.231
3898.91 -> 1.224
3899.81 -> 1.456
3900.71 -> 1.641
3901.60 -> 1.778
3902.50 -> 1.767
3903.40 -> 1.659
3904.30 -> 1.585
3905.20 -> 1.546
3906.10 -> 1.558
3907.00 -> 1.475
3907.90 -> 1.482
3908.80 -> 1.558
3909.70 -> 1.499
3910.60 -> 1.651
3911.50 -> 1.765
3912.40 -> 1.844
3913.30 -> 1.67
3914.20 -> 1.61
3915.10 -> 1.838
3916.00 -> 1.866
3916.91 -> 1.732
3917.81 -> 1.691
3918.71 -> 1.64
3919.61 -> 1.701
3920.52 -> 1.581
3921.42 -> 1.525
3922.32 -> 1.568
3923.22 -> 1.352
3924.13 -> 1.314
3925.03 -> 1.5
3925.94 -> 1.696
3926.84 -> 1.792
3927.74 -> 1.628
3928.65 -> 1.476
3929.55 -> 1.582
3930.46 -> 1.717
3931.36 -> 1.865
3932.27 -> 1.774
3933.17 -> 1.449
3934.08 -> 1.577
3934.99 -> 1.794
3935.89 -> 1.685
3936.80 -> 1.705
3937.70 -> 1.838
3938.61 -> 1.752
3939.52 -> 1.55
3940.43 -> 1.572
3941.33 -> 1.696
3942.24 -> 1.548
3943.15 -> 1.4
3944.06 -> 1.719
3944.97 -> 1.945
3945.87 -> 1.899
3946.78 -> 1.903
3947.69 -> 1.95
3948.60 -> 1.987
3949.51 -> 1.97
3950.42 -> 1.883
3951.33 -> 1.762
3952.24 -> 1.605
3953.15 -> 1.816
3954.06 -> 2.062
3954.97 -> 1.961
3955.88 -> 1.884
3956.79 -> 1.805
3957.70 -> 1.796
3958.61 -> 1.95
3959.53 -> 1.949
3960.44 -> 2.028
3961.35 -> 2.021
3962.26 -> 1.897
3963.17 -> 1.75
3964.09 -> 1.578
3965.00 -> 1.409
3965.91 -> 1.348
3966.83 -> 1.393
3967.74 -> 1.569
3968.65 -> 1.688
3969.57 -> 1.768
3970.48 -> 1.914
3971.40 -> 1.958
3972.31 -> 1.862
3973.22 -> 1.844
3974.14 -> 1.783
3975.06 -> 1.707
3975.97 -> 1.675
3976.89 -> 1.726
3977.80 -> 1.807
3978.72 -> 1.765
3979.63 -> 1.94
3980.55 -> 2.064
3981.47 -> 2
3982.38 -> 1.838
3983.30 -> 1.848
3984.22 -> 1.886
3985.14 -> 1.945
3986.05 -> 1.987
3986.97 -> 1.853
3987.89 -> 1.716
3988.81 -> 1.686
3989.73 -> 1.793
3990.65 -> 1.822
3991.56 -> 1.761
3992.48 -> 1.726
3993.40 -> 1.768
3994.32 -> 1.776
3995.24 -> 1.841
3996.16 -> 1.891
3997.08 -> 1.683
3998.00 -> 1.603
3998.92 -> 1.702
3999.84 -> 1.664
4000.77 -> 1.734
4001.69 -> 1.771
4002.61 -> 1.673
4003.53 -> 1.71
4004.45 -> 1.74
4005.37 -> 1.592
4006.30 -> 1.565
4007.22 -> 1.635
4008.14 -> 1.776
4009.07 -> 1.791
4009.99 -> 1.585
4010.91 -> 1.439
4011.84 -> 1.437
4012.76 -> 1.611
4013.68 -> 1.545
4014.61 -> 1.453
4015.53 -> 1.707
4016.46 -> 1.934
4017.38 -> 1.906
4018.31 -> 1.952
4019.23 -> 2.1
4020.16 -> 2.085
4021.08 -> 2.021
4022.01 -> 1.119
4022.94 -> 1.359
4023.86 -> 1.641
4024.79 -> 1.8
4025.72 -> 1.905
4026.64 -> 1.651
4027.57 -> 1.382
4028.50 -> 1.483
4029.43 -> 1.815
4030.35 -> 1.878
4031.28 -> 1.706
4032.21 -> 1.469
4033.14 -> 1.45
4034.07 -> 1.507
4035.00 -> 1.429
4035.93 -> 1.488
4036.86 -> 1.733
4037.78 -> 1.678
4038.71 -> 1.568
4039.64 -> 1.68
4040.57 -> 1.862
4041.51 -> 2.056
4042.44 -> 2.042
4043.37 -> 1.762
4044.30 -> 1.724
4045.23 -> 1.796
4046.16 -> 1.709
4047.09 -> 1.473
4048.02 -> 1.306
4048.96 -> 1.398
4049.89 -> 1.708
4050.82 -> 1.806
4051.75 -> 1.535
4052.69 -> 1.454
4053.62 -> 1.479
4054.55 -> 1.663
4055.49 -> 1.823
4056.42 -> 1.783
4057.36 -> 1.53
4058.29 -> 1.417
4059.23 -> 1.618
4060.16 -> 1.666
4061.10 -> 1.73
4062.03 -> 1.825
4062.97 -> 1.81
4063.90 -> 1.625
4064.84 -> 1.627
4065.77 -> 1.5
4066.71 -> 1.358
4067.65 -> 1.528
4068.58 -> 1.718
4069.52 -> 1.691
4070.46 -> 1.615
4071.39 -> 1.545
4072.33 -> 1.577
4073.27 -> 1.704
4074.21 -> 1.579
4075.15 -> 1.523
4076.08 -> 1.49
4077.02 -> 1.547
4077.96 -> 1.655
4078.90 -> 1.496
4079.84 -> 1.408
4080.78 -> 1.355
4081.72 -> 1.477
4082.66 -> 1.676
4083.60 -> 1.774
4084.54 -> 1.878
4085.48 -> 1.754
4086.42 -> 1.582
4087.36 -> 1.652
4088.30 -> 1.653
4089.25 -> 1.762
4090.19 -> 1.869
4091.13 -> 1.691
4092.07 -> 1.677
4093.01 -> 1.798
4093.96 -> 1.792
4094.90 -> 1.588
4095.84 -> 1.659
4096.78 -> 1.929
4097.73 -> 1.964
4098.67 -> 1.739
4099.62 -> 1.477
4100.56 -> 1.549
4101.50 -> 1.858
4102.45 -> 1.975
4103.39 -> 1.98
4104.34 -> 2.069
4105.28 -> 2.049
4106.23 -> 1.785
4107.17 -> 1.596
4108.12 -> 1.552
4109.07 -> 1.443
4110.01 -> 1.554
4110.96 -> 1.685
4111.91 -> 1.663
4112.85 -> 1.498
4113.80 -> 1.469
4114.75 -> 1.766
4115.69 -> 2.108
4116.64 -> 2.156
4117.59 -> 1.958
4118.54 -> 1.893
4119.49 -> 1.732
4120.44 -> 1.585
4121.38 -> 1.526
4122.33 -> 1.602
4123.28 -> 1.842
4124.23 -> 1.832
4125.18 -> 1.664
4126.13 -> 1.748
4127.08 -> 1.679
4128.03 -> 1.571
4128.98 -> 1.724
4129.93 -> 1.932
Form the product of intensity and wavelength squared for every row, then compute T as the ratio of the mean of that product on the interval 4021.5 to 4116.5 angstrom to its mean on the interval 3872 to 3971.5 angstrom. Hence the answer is 1.1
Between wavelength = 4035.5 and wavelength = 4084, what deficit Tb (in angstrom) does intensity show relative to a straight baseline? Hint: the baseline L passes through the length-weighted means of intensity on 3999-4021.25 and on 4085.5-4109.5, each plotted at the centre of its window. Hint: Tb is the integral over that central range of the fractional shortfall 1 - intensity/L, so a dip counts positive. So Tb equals 3.08 angstrom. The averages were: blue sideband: 1.72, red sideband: 1.75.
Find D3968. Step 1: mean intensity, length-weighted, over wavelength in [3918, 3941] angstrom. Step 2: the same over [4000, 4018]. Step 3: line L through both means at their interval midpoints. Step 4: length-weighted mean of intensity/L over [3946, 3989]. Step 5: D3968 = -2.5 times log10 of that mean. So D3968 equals -0.11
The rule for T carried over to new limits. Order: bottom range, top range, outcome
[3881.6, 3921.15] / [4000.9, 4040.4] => 1.10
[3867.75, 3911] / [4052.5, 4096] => 1.10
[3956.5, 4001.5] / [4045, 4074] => 0.94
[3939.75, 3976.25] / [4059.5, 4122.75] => 1.01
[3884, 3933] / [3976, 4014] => 1.14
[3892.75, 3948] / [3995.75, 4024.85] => 1.08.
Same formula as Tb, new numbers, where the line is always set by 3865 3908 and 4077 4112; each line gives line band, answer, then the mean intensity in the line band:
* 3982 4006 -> -1.4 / 1.77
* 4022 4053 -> 0.9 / 1.64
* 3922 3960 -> -1.8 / 1.73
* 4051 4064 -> 0.4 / 1.64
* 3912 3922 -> -0.3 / 1.7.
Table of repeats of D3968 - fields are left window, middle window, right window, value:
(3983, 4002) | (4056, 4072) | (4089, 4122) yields 0.09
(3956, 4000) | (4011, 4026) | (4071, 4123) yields 0.03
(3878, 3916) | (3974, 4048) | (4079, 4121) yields -0.03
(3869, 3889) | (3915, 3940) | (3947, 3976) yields 0.07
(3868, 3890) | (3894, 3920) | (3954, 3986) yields 0.08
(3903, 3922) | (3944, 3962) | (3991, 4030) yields -0.14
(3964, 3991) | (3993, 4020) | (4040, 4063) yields 0.01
